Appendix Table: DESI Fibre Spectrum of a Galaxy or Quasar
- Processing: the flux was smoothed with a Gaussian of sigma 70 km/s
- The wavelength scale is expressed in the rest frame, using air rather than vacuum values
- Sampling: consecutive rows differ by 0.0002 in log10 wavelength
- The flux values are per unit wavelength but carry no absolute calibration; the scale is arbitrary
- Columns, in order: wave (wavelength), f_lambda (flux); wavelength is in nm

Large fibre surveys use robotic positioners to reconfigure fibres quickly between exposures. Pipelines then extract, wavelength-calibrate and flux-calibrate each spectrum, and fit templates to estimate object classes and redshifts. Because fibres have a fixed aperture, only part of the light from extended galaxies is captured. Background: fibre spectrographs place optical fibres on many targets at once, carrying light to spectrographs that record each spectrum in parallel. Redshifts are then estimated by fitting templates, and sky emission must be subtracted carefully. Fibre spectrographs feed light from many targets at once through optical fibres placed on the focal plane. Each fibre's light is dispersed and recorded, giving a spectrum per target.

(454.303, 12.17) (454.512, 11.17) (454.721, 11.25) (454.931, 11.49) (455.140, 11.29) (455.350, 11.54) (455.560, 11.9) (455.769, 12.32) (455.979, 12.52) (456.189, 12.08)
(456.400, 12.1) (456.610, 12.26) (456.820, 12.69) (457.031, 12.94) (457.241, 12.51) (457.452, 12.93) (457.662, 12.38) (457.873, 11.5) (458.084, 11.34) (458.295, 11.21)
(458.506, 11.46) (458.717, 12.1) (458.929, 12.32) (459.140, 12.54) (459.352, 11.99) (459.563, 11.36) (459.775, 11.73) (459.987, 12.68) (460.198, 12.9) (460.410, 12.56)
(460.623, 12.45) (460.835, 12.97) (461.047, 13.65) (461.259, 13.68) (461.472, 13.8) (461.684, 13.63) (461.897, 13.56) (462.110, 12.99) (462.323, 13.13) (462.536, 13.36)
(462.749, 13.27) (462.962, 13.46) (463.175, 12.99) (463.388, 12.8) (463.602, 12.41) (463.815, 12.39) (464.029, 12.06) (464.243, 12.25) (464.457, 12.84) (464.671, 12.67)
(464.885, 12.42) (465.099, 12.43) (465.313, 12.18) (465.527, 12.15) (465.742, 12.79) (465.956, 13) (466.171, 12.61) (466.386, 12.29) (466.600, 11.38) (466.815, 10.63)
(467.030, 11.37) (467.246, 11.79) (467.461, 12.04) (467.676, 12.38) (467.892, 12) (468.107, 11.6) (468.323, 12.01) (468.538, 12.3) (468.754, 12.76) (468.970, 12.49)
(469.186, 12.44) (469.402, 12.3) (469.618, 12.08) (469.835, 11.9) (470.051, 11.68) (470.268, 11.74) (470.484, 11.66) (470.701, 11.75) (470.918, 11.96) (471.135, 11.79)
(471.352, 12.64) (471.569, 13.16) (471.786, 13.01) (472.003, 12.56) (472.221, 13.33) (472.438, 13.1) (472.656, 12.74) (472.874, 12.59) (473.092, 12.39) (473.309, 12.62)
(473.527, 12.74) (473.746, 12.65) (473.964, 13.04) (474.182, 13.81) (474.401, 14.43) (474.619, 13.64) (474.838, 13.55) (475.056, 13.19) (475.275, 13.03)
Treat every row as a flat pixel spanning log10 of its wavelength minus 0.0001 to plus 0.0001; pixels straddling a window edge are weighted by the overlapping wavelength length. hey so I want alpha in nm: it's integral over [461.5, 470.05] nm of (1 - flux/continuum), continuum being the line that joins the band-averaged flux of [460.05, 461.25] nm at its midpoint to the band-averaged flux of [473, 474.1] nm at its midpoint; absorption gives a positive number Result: 0.29 nm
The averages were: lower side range 13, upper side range 12.7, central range 12.4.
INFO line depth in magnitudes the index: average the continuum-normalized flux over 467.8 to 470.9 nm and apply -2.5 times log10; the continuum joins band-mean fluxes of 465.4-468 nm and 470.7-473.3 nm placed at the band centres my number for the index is 0.02 mag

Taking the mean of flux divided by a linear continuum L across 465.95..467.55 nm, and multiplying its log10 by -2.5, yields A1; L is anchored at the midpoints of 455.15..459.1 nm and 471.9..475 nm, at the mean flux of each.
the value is 0.077 mag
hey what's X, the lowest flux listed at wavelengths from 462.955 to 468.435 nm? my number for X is 10.63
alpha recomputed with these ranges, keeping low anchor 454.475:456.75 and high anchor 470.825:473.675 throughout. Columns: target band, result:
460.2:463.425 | -0.28 nm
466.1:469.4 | 0.12 nm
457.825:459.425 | 0.02 nm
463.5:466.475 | -0.04 nm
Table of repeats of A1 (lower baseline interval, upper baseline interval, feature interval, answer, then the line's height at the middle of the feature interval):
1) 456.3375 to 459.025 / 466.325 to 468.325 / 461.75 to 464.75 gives -0.09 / 11.9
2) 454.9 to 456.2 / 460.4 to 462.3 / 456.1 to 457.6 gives -0.03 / 12.2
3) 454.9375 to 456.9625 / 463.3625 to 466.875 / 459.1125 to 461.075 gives -0.02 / 12.2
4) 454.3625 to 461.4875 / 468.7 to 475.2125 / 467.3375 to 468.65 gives 0.04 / 12.5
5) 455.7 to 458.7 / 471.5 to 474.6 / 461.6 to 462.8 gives -0.07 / 12.4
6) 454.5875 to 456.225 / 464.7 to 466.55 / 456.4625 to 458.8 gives -0.02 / 11.9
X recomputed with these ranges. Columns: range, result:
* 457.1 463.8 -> 11.21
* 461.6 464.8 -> 12.06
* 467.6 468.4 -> 11.6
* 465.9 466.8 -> 11.38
